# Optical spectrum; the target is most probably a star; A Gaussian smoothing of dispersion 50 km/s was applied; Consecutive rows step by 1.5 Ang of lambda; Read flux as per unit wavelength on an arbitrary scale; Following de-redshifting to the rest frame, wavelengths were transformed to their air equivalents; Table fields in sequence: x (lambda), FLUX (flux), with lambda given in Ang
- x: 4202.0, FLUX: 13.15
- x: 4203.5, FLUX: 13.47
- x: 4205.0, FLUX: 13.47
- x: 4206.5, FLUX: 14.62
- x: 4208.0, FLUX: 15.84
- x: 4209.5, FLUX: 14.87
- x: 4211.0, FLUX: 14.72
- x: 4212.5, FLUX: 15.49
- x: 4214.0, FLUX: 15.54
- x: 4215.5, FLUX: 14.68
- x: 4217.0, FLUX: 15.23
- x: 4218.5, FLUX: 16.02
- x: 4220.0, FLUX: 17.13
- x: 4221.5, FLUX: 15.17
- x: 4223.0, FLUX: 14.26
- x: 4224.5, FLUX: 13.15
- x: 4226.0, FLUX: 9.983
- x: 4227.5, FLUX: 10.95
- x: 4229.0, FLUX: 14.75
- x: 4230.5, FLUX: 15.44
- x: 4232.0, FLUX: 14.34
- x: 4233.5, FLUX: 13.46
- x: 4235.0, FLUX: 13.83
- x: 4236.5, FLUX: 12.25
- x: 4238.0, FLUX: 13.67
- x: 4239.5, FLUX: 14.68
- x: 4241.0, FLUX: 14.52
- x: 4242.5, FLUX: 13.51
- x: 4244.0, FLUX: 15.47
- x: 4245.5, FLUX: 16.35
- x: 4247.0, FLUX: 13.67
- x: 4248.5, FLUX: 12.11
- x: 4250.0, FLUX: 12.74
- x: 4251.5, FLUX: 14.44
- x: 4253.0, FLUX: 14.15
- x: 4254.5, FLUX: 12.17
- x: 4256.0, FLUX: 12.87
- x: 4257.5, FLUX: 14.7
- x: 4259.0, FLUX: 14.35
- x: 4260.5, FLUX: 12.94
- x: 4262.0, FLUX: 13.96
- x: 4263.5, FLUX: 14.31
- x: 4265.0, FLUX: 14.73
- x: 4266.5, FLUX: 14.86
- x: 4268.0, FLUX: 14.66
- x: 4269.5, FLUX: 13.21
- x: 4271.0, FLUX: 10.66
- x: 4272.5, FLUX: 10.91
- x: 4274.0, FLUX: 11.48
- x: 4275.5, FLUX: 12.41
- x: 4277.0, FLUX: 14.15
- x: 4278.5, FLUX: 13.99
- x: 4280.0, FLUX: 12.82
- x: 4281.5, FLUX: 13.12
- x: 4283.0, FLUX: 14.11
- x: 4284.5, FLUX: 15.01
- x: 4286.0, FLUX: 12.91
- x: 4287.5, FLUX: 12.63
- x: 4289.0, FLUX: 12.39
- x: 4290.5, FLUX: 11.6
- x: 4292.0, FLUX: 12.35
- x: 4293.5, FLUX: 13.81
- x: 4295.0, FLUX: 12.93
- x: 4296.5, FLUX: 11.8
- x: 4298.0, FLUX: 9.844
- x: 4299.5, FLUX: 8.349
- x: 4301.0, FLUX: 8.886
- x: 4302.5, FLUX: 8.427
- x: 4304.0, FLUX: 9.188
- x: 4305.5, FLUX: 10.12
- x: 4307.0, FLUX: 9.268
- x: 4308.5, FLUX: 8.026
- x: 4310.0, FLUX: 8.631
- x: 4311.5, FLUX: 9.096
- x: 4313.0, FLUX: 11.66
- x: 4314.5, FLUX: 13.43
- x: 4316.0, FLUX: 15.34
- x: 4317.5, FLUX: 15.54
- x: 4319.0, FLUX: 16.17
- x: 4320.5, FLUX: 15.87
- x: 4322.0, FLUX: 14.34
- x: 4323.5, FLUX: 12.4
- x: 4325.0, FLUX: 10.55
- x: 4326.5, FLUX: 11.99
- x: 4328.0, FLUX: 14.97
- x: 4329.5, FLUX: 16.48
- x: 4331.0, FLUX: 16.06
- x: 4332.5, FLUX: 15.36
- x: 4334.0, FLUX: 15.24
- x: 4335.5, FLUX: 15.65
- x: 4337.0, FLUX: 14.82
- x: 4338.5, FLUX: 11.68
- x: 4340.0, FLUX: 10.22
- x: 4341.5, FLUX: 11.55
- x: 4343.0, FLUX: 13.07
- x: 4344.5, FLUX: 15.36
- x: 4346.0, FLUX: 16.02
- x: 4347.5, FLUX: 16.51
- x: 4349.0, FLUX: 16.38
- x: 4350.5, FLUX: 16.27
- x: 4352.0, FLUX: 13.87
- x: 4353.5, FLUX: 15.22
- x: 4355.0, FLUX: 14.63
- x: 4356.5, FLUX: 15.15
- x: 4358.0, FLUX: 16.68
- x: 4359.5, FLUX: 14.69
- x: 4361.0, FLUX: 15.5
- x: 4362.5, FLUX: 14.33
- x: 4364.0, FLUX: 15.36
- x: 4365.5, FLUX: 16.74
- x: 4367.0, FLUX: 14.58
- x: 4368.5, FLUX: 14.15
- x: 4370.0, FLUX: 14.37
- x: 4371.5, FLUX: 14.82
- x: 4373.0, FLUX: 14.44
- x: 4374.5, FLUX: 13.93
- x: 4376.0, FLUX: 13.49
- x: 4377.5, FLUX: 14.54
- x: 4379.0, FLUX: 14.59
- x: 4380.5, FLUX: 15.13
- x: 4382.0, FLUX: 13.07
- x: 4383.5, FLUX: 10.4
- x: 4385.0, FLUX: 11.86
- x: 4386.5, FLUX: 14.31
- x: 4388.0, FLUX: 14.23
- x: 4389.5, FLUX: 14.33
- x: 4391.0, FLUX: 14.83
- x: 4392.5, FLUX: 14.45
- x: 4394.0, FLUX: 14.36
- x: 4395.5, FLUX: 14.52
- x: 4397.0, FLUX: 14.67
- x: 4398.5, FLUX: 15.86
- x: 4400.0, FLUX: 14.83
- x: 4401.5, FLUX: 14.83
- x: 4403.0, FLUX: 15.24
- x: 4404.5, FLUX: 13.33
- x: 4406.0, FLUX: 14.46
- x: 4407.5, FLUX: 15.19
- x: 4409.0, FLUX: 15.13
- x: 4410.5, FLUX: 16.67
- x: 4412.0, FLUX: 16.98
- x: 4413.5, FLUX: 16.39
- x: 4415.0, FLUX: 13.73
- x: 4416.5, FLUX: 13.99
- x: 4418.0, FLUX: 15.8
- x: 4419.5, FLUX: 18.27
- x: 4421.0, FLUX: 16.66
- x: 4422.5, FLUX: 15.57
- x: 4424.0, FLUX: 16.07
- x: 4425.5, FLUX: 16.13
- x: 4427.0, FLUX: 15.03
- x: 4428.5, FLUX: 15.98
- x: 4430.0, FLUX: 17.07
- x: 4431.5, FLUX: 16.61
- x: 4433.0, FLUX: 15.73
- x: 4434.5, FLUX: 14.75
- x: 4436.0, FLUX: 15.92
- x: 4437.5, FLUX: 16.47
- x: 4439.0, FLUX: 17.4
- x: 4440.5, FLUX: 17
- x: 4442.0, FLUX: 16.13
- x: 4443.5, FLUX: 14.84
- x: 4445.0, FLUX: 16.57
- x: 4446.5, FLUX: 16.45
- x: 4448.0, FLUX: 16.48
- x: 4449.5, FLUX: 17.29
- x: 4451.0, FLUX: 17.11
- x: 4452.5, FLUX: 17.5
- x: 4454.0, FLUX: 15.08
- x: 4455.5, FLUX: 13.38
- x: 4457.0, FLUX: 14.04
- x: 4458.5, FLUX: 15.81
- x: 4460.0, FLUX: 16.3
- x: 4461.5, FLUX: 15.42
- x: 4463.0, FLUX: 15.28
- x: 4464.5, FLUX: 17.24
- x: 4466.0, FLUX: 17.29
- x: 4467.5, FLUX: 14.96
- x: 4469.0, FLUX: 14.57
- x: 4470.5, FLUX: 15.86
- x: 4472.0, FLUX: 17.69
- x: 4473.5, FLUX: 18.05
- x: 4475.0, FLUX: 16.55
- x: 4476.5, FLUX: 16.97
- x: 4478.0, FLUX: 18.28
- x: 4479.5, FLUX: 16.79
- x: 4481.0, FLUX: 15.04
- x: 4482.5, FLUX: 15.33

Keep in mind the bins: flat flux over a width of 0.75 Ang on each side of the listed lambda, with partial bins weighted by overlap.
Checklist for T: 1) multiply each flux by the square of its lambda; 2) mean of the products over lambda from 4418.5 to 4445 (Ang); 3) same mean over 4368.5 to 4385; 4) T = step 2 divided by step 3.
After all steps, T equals 1.21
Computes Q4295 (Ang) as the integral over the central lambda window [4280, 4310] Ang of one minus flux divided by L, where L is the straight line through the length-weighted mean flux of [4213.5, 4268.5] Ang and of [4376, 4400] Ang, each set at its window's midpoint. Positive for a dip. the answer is 6.0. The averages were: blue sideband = 14.1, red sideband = 14.1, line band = 11.3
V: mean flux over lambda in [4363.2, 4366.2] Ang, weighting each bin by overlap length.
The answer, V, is 16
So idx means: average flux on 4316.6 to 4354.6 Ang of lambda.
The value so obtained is 14.5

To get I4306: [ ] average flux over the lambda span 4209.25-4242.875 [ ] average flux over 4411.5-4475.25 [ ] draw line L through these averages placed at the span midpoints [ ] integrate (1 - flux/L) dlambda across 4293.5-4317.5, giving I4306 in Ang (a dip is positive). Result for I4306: 6.94 Ang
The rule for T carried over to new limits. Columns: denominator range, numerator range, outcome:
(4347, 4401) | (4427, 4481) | 1.15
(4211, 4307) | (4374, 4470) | 1.25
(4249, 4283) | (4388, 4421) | 1.21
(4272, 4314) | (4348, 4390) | 1.32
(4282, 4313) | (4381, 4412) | 1.37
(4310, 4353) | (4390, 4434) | 1.14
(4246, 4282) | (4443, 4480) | 1.33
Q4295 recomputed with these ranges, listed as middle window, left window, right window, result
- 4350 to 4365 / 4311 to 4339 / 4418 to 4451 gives -0.4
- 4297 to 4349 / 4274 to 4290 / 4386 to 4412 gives 4.3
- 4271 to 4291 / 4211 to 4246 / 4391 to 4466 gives 2.6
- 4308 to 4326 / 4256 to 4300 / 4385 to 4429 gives 1.3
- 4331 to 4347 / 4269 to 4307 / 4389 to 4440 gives -0.9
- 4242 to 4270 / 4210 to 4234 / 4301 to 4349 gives -0.1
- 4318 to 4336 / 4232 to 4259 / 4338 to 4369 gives -0.1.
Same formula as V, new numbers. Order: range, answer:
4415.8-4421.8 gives 16.2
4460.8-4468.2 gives 16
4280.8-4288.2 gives 13.6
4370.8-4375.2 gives 14.4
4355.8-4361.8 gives 15.5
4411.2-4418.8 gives 15.4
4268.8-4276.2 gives 11.7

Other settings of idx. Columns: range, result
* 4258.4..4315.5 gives 12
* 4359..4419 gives 14.6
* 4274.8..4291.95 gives 13.2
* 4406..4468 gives 16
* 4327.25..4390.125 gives 14.5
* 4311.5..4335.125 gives 14.2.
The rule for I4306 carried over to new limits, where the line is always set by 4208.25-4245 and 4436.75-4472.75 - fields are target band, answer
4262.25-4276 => 1.5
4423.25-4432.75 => -0.1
